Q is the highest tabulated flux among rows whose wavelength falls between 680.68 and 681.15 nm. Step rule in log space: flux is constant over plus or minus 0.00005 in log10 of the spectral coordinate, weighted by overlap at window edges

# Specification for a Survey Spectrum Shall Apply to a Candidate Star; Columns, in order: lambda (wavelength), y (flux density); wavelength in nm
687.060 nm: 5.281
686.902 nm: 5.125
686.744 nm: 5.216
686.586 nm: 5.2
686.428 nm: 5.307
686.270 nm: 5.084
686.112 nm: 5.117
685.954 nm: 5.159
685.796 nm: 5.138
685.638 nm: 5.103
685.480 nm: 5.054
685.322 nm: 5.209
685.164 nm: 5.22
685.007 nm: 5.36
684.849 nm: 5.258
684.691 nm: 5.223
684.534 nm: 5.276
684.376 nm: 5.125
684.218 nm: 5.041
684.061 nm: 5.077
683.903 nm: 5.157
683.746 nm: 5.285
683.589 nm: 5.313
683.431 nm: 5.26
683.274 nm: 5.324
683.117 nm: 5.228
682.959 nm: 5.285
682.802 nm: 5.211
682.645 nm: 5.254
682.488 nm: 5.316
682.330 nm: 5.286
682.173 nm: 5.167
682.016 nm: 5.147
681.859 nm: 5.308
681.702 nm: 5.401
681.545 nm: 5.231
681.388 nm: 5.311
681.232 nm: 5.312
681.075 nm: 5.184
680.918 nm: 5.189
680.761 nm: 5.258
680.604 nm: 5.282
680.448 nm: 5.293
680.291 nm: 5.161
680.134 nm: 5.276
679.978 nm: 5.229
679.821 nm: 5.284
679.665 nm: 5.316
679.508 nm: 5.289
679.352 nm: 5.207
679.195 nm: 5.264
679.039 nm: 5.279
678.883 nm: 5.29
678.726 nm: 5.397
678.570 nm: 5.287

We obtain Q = 5.258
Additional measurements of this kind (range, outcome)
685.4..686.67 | 5.307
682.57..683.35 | 5.324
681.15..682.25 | 5.401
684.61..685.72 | 5.36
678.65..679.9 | 5.397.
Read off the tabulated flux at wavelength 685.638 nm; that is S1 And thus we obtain 5.103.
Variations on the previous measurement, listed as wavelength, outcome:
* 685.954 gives 5.159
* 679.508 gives 5.289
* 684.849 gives 5.258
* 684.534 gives 5.276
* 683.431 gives 5.26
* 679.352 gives 5.207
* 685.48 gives 5.054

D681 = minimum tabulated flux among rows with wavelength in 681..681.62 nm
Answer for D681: 5.184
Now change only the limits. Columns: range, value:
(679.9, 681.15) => 5.161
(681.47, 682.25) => 5.147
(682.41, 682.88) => 5.211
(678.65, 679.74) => 5.207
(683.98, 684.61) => 5.041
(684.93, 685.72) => 5.054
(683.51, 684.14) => 5.077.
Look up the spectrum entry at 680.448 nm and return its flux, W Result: 5.293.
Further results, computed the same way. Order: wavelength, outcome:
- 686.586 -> 5.2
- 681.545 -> 5.231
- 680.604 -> 5.282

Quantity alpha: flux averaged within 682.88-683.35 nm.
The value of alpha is 5.28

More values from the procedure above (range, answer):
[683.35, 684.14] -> 5.22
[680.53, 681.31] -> 5.24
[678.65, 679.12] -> 5.32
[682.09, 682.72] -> 5.25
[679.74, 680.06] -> 5.27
